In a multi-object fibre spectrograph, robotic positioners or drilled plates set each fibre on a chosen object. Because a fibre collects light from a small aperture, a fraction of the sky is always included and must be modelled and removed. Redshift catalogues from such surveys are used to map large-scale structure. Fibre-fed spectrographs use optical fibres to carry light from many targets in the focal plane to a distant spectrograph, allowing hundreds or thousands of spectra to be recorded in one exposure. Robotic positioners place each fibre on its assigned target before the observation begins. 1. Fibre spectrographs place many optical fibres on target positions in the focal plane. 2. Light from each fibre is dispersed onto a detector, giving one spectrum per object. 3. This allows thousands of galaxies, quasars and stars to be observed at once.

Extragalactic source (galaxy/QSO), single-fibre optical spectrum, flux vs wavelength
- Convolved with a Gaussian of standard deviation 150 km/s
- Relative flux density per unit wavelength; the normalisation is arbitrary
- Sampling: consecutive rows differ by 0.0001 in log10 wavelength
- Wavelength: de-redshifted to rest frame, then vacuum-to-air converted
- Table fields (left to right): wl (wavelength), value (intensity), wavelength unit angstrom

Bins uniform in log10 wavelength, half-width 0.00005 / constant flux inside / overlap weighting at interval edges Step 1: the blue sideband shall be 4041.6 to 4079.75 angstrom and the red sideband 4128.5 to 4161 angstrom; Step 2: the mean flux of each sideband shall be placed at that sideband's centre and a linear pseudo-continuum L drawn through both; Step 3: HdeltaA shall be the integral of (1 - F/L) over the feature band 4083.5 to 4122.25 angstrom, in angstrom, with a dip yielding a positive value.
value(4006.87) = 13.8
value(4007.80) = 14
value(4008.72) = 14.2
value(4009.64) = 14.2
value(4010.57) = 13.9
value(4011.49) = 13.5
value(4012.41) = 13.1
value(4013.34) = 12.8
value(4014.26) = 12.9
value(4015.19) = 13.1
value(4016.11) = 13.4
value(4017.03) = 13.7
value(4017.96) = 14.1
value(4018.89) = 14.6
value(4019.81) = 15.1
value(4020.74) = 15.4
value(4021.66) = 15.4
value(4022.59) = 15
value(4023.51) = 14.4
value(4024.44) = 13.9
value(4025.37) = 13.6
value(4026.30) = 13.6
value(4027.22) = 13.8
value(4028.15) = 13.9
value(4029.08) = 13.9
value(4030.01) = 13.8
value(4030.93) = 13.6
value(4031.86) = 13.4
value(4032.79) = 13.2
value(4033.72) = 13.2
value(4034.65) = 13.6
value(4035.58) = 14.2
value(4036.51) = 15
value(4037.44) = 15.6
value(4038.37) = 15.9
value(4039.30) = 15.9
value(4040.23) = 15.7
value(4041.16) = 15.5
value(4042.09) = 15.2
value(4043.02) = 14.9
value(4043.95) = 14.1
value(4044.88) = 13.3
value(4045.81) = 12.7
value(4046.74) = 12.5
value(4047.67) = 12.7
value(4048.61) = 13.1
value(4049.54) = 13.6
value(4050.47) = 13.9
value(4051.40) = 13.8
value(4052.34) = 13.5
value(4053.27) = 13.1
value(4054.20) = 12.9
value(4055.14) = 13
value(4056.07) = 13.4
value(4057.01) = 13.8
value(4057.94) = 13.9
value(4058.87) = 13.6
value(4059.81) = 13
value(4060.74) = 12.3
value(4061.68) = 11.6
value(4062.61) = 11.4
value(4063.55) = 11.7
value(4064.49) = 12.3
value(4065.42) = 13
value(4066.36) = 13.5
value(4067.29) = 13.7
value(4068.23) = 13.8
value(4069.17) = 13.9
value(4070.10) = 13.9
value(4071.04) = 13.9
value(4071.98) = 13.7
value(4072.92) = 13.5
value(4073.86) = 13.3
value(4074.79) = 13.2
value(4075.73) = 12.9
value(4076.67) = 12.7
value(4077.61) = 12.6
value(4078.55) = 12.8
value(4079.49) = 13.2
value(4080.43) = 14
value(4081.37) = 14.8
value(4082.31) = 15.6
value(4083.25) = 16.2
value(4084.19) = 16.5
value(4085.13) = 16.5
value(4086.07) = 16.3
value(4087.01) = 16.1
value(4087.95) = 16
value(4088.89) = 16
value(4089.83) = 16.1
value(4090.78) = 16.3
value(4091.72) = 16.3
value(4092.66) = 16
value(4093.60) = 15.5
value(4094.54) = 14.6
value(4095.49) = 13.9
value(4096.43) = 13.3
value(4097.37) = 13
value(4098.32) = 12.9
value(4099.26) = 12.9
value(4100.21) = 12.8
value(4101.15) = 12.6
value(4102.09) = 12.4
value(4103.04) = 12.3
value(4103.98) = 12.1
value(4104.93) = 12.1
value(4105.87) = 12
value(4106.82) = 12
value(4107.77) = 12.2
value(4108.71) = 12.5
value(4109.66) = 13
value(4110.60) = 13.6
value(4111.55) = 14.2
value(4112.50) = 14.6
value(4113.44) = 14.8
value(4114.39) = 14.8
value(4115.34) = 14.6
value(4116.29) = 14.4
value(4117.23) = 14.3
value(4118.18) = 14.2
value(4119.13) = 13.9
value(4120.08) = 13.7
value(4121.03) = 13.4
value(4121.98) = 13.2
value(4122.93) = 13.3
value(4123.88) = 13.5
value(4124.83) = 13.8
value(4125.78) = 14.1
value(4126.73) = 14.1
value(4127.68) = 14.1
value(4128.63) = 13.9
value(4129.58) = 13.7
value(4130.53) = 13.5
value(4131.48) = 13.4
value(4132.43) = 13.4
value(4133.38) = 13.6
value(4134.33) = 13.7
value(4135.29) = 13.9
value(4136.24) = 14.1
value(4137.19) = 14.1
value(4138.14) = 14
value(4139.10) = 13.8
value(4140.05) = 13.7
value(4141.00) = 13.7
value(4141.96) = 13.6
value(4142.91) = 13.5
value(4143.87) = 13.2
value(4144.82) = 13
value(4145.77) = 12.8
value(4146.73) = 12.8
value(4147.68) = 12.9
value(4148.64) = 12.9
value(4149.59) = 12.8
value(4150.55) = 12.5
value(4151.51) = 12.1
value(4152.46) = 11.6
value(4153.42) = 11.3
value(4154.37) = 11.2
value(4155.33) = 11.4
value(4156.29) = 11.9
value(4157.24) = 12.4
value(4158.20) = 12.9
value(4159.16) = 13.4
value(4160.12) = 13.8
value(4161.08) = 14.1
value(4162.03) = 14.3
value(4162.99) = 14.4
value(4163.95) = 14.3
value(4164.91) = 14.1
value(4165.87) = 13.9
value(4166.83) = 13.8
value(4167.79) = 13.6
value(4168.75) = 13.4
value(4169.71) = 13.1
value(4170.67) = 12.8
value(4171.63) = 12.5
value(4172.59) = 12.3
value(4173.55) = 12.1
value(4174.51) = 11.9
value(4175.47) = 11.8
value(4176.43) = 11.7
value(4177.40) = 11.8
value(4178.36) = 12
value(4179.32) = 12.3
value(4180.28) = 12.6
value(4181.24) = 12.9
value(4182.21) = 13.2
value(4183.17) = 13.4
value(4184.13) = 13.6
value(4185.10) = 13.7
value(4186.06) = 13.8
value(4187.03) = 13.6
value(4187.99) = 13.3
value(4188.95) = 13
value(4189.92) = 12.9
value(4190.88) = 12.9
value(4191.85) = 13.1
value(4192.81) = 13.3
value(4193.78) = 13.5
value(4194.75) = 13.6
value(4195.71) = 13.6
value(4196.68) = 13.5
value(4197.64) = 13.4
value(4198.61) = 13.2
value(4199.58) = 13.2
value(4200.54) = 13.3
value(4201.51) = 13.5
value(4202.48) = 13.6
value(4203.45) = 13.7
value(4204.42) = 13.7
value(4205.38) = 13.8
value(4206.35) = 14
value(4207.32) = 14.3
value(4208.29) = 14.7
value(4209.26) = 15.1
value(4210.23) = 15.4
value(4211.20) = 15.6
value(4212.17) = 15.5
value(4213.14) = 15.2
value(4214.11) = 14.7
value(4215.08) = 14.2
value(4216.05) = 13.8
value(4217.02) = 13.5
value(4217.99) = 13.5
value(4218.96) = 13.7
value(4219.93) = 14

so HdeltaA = -2.8 angstrom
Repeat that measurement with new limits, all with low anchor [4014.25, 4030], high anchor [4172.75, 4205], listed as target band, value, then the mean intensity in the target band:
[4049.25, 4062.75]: 0.7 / 13.2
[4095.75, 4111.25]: 1.1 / 12.6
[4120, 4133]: -0.2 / 13.7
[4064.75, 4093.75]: -1.7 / 14.6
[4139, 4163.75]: 0.7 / 12.9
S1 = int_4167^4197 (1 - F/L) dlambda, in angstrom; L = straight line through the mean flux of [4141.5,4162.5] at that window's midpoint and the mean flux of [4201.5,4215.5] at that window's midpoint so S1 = 1.6 angstrom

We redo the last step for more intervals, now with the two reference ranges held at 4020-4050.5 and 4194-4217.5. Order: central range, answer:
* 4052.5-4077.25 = 1.82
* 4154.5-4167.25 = 0.66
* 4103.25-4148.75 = 1.91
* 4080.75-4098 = -1.60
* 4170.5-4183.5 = 1.61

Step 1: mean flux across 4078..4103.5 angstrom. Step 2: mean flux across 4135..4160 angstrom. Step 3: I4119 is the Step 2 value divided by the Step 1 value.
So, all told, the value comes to 0.88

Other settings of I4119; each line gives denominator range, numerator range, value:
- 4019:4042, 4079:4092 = 1.09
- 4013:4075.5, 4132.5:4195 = 0.95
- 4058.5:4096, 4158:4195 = 0.93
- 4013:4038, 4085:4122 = 1.00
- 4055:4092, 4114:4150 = 0.98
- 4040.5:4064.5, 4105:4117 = 1.02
